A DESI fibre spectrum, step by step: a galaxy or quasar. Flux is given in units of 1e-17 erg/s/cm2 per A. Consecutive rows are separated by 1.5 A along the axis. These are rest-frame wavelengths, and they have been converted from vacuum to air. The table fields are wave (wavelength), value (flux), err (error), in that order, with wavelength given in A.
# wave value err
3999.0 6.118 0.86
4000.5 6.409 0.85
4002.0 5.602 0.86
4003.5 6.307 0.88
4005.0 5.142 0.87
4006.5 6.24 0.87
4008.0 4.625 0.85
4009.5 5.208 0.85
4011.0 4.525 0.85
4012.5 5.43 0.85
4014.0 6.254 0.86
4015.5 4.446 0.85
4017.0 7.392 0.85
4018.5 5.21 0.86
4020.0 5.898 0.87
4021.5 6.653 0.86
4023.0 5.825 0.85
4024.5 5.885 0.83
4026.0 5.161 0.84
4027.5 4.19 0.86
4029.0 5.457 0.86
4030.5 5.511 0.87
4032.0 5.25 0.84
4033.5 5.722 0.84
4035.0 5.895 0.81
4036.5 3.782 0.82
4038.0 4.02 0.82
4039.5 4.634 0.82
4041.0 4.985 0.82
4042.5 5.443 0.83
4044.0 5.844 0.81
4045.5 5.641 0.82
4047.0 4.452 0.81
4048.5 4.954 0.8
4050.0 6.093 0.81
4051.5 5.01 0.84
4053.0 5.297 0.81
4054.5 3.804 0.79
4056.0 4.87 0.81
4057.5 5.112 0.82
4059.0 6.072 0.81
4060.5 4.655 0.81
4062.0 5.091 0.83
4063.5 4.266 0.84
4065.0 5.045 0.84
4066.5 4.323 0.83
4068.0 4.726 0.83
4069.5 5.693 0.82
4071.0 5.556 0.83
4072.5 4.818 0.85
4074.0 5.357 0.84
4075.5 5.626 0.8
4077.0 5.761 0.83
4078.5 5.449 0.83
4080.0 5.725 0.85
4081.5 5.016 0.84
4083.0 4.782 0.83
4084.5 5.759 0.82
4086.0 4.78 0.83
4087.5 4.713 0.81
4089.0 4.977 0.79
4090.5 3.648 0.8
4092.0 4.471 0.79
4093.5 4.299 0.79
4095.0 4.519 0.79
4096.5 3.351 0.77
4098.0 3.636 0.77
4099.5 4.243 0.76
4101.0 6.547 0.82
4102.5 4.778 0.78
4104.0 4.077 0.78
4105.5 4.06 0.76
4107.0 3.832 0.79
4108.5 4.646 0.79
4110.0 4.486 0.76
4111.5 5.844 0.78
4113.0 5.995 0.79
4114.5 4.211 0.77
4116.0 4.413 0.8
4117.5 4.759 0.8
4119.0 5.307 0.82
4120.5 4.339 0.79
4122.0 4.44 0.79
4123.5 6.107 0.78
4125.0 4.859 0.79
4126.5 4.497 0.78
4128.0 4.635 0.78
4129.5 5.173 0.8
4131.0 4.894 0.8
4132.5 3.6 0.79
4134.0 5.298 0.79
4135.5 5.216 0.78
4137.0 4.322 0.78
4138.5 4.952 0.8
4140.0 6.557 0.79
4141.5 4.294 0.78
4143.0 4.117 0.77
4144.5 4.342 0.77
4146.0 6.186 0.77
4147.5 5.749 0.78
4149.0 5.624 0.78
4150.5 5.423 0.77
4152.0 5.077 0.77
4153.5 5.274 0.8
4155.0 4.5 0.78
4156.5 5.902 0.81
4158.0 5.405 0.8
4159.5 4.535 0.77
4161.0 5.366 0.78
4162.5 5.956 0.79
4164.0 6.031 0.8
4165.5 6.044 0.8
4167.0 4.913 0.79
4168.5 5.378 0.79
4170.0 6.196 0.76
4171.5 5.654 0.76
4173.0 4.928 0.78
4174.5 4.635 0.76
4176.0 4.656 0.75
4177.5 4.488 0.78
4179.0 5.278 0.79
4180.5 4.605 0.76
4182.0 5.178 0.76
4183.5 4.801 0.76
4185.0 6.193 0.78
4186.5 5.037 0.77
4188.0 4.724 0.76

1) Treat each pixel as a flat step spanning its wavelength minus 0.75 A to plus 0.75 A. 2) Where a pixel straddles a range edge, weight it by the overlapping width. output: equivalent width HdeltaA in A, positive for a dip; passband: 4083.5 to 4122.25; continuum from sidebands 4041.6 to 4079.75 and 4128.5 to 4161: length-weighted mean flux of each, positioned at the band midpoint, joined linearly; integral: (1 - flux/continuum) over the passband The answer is 3.74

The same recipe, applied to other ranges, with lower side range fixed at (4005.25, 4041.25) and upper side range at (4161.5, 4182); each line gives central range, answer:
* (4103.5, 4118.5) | 1.9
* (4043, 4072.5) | 1.4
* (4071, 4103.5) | 2.7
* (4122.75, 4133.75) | 1.0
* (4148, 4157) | 0.0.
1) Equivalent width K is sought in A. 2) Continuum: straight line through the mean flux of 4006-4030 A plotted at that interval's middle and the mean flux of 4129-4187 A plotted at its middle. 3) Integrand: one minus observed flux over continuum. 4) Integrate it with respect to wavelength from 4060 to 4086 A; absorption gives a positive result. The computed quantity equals 1.12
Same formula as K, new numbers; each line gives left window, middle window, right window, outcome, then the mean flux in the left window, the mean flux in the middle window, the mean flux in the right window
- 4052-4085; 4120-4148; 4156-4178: 1.8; 5.12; 4.92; 5.34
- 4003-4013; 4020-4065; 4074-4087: 1.4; 5.33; 5.17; 5.35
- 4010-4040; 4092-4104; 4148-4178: 2.0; 5.36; 4.46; 5.31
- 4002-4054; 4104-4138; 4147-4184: 3.5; 5.36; 4.76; 5.26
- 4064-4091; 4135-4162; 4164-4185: 0.1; 5.1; 5.16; 5.2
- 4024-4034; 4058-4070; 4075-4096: 0.2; 5.29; 4.97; 4.94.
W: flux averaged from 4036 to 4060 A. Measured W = 5.01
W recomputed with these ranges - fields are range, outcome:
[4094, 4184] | 4.97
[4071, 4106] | 4.82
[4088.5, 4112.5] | 4.47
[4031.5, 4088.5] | 5.1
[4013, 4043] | 5.38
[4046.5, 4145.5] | 4.86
